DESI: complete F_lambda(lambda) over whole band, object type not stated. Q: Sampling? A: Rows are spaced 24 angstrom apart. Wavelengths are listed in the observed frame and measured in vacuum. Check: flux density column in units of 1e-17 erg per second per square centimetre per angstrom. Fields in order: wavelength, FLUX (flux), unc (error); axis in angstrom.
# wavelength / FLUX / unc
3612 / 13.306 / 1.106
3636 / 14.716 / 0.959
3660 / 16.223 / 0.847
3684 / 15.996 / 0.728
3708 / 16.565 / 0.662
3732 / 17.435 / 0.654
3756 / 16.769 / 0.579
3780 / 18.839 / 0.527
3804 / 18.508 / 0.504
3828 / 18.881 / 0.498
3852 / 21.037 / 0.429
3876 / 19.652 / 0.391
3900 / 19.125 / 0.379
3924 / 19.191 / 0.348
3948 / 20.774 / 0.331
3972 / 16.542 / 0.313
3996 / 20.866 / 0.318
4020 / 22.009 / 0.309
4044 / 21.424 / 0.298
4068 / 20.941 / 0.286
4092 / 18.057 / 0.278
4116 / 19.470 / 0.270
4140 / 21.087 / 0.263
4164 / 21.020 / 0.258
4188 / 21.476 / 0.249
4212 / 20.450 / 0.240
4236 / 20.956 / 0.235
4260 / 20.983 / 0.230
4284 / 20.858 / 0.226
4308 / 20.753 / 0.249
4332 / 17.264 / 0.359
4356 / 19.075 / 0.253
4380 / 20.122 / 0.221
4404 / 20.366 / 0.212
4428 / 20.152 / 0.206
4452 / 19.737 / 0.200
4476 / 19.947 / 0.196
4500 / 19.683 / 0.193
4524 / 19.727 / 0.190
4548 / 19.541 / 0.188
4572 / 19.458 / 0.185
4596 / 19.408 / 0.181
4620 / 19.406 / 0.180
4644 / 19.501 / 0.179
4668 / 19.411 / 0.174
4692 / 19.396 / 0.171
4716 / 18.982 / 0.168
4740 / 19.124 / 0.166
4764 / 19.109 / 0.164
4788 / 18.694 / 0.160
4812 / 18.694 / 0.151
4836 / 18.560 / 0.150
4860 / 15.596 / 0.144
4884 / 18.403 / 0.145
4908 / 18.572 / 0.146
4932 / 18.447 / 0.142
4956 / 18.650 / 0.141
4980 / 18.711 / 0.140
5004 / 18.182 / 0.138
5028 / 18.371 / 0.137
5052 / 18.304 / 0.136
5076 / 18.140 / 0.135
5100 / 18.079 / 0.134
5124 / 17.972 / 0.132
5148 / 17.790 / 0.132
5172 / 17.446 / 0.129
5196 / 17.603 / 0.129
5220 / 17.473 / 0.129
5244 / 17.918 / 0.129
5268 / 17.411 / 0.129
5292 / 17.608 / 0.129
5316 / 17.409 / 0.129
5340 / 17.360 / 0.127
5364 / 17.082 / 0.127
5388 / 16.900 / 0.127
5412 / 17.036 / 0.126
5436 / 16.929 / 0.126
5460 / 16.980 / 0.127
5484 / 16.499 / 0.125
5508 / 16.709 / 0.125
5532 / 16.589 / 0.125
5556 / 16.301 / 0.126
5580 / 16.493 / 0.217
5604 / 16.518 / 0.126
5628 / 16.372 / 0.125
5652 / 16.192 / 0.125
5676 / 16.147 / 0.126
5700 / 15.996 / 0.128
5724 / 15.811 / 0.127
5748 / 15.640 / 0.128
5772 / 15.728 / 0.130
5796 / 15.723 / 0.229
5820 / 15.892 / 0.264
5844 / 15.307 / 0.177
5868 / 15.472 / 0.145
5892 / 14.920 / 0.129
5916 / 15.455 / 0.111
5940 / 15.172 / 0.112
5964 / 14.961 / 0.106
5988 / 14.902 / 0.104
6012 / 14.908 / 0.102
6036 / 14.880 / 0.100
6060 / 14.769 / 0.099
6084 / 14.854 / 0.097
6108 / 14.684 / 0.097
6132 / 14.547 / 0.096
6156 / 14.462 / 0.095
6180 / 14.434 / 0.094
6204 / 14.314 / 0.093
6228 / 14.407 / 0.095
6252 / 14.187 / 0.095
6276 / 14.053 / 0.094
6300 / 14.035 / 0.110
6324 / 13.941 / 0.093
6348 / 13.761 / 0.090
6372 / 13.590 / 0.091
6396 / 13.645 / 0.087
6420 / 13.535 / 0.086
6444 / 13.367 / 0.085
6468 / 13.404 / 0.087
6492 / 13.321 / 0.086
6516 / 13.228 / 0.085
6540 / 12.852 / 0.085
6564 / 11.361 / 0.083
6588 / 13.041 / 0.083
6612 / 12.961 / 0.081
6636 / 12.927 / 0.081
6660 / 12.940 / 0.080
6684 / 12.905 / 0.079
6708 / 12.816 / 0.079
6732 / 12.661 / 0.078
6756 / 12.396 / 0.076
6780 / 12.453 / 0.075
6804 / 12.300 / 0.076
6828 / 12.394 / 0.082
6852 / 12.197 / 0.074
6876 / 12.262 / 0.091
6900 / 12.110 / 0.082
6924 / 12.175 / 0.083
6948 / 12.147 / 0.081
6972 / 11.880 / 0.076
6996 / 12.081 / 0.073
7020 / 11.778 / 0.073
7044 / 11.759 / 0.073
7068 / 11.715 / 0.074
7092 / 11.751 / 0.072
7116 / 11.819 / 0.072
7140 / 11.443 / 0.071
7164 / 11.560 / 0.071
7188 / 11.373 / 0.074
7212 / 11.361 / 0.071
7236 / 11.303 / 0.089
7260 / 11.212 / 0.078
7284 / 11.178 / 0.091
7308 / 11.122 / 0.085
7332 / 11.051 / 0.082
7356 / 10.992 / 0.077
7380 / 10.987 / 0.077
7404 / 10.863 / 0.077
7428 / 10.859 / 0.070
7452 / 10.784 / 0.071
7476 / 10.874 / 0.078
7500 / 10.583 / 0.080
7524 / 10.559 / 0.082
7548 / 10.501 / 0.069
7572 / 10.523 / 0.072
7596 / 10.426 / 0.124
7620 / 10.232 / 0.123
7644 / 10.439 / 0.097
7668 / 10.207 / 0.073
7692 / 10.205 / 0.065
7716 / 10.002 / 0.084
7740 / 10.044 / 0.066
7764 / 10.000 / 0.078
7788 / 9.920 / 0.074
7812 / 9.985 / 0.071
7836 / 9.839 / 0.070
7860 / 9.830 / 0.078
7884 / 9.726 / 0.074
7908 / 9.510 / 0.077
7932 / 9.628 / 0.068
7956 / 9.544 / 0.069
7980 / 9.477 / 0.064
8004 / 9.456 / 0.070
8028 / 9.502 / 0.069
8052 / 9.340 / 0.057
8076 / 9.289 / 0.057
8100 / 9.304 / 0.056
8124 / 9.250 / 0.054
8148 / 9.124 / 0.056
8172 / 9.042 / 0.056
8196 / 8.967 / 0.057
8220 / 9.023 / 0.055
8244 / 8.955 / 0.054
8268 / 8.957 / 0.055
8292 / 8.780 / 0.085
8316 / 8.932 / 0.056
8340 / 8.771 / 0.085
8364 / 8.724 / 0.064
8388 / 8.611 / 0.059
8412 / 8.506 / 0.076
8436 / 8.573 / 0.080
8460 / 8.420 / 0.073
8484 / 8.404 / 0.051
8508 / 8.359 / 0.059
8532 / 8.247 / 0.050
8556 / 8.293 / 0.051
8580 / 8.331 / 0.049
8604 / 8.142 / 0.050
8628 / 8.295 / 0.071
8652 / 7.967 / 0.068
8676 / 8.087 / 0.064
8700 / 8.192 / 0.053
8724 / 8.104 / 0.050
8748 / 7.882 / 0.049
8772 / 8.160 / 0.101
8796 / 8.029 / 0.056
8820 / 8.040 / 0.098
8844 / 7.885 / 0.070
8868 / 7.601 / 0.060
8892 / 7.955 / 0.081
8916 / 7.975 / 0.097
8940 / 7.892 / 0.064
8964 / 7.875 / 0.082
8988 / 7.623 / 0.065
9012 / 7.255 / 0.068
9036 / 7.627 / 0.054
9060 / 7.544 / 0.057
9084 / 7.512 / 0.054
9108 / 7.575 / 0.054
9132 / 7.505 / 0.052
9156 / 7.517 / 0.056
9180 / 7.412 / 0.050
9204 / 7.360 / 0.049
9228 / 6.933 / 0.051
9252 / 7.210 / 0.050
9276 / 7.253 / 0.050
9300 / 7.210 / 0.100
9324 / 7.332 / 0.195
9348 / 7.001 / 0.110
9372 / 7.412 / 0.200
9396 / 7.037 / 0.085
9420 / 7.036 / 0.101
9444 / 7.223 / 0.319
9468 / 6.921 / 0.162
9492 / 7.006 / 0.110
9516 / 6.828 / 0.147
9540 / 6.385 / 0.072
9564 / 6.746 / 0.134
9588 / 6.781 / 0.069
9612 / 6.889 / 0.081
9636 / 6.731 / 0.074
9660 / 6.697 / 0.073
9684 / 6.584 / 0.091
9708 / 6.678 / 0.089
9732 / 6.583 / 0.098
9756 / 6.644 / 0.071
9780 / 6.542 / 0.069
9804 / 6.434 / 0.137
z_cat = 0.00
